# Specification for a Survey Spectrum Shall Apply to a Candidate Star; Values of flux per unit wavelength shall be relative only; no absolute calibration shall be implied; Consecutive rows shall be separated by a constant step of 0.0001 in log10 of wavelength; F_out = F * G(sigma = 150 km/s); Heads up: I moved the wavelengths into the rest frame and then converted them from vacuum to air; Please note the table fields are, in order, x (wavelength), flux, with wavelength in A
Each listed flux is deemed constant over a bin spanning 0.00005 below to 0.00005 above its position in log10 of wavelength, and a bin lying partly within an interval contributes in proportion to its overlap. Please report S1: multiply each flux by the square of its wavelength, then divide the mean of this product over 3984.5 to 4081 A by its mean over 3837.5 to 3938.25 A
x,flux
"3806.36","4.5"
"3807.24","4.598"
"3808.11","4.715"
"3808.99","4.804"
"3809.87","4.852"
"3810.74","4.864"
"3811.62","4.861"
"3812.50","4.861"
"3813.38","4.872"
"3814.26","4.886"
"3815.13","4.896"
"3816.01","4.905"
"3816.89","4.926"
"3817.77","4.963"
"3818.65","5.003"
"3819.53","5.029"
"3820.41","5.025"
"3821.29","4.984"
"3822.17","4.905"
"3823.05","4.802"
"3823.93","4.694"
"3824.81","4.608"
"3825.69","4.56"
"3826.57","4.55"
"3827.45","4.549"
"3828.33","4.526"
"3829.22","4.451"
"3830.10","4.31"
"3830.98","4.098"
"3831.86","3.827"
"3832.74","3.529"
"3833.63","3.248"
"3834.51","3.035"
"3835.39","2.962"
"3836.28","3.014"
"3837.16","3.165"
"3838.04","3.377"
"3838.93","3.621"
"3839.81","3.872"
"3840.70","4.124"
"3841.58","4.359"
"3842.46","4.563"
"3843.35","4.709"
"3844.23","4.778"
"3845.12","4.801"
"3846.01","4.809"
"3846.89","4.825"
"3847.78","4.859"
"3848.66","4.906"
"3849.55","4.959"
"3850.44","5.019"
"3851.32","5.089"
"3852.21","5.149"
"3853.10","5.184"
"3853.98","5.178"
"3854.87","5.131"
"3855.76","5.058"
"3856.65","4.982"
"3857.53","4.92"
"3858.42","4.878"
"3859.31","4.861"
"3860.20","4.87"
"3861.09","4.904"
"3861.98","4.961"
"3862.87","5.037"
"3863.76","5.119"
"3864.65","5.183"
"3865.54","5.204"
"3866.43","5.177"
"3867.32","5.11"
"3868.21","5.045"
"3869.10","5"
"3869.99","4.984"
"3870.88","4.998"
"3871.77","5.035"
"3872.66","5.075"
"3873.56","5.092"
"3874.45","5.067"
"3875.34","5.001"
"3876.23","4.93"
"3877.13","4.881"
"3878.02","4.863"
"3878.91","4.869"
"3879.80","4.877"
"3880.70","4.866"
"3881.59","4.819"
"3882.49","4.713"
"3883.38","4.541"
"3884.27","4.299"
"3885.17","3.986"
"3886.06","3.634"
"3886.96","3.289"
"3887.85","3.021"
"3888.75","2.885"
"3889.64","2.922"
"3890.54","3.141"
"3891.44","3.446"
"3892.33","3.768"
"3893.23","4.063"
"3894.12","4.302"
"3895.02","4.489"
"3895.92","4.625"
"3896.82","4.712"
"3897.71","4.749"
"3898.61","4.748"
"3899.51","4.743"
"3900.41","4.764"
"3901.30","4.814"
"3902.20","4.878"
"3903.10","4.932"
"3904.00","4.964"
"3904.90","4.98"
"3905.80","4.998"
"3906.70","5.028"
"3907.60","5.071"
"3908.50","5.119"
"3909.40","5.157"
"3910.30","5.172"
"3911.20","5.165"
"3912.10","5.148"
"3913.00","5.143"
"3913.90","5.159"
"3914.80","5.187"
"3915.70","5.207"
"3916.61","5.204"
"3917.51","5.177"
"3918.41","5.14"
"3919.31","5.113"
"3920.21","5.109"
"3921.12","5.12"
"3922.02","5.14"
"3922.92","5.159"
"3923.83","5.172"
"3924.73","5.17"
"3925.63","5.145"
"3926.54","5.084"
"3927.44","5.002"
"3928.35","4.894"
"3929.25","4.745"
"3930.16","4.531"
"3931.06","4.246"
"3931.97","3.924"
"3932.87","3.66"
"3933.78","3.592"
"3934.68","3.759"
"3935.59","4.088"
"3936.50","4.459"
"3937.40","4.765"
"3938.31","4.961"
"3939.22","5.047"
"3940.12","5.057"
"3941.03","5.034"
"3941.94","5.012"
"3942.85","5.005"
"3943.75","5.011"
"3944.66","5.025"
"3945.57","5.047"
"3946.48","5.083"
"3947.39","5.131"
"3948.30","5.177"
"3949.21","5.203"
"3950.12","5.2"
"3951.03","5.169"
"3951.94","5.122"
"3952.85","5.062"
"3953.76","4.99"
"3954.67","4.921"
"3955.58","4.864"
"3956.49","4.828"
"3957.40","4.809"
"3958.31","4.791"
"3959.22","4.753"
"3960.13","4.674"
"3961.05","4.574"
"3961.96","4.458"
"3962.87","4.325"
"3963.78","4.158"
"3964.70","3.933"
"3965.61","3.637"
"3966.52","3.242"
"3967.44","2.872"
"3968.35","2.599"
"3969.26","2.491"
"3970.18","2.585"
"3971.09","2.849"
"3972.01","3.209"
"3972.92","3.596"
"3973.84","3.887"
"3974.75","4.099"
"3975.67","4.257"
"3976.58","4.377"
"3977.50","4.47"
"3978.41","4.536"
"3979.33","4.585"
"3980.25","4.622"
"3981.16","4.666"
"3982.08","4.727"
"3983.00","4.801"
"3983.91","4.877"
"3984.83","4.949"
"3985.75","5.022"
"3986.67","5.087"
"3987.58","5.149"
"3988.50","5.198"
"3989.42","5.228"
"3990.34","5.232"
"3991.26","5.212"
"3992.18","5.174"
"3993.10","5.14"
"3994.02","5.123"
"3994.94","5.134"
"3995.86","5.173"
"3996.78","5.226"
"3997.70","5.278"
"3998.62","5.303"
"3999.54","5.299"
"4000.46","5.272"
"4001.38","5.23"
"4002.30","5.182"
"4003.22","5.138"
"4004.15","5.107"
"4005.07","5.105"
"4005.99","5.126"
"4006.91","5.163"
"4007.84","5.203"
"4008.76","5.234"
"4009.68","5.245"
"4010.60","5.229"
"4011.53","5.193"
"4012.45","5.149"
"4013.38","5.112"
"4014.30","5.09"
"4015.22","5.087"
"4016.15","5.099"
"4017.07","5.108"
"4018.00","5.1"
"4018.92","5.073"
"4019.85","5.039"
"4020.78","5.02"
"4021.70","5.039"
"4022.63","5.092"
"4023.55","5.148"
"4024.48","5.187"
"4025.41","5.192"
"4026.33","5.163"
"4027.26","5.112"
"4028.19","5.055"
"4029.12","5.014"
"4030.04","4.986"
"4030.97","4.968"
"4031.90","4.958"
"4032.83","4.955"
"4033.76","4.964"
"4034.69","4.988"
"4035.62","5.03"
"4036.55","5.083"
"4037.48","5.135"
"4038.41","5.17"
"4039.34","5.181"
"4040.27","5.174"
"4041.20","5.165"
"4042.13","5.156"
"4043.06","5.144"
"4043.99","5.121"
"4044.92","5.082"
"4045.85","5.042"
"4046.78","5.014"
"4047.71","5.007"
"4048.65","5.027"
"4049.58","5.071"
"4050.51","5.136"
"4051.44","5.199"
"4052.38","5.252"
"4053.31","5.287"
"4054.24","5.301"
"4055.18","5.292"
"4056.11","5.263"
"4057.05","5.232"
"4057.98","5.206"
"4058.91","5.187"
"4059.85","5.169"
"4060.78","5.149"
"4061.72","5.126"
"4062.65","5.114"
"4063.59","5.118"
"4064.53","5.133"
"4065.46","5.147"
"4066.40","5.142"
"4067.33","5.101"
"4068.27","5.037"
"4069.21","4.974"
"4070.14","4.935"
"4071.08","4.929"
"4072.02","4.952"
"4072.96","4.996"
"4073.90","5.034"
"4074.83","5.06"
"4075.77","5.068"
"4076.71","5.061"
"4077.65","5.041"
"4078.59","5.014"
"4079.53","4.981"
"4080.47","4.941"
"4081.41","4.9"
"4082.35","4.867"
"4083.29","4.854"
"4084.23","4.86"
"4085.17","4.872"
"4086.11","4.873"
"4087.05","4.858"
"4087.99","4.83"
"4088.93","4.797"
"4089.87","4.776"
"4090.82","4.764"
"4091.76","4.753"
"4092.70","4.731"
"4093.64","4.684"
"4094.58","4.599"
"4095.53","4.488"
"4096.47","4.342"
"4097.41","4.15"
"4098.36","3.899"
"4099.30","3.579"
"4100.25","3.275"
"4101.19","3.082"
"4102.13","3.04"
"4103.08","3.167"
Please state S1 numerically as 1.17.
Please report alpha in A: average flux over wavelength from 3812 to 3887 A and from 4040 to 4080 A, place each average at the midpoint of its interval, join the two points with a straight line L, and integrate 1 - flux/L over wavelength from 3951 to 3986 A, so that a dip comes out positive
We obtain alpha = 4.7 A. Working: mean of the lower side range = 4.65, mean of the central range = 4.25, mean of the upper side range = 5.11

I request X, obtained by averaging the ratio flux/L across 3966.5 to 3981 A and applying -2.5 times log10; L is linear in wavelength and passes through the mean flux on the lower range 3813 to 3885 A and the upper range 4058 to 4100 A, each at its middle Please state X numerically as 0.28 mag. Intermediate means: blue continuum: 4.68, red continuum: 4.86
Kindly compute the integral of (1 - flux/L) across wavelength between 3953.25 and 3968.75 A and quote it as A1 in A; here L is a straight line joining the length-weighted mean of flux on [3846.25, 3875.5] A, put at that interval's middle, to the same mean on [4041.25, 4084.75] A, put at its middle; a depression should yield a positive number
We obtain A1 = 2.4 A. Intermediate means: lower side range 5.03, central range 4.27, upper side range 5.08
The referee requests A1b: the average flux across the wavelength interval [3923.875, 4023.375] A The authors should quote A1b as 4.73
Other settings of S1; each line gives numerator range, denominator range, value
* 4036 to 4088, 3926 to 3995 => 1.17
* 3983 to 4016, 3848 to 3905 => 1.17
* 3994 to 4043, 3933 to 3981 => 1.20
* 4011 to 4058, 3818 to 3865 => 1.24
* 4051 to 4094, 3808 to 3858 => 1.24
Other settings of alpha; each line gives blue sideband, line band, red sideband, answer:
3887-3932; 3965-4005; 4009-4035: 3.5 A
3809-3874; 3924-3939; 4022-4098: 0.9 A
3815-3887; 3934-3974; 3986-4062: 4.2 A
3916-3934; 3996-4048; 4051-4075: -0.8 A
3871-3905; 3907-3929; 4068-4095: -3.0 A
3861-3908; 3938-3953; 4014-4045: -0.8 A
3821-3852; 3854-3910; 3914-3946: -1.5 A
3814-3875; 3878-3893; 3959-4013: 2.2 A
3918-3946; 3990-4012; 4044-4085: -1.2 A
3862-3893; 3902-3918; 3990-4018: -1.4 A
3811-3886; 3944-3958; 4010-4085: -0.4 A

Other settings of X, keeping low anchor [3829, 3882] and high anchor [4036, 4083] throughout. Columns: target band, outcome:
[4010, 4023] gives -0.02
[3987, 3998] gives -0.05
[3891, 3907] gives 0.03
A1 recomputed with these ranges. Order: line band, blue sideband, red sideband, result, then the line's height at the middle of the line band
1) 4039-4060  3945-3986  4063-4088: -1.4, 4.84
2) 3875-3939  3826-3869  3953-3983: -4.3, 4.34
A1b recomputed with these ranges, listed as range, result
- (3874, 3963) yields 4.72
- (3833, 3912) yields 4.59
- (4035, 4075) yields 5.12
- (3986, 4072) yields 5.13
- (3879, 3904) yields 4.25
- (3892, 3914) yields 4.83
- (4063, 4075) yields 5.04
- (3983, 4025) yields 5.14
